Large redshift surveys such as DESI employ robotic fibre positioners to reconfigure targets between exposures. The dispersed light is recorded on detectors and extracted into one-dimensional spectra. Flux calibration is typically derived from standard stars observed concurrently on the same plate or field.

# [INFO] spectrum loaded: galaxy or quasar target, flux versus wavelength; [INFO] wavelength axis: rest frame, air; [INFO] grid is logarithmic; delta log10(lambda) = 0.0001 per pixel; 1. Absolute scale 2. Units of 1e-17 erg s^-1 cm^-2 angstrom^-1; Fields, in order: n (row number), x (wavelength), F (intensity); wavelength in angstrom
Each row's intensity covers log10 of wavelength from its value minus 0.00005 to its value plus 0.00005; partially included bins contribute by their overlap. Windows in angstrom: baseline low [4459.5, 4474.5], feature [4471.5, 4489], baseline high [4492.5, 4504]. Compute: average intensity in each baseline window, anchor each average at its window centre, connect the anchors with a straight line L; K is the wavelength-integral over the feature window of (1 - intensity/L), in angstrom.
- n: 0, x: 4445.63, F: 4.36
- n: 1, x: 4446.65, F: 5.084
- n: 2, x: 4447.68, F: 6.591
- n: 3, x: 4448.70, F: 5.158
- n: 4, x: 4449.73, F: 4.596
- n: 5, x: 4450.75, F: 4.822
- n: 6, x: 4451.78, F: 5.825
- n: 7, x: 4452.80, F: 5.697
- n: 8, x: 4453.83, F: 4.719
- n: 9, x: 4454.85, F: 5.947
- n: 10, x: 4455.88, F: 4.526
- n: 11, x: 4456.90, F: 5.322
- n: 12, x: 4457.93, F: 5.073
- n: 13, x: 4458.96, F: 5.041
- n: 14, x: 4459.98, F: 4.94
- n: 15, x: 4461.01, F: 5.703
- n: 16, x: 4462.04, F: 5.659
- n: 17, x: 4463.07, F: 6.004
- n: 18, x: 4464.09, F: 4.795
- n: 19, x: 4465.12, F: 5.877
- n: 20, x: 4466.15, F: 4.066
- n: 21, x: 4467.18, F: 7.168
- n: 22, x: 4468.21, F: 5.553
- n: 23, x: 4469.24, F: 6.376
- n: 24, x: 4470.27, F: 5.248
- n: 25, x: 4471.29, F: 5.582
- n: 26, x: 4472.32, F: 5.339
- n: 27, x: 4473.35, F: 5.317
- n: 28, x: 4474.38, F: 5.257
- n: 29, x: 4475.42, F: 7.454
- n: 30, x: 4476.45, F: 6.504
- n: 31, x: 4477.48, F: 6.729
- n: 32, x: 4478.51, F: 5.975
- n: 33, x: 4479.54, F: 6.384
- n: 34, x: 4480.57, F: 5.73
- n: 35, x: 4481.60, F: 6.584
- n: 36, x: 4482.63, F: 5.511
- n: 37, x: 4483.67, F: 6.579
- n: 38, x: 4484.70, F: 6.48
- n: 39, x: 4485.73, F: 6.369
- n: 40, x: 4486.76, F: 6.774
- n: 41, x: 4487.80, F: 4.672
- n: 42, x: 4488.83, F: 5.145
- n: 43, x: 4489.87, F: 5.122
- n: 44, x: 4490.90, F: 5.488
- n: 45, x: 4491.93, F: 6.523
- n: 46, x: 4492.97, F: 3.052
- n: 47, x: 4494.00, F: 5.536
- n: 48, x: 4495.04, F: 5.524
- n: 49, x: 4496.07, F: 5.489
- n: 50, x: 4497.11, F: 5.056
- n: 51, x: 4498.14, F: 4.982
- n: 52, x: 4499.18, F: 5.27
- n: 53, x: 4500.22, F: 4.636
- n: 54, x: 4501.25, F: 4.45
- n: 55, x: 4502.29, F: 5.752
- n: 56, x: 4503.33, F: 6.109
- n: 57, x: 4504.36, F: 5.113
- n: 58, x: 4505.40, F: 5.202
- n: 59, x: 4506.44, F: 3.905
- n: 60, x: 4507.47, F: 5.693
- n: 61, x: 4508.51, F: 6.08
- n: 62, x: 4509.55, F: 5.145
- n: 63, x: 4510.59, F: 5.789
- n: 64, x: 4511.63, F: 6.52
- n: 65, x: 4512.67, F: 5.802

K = -2.3 angstrom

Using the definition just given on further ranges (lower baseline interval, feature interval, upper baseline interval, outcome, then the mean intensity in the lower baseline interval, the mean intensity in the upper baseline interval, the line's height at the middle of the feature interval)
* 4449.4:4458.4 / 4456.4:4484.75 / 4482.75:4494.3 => -2.05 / 5.18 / 5.61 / 5.39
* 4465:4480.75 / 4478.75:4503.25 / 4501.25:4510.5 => 0.28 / 5.91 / 5.34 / 5.6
